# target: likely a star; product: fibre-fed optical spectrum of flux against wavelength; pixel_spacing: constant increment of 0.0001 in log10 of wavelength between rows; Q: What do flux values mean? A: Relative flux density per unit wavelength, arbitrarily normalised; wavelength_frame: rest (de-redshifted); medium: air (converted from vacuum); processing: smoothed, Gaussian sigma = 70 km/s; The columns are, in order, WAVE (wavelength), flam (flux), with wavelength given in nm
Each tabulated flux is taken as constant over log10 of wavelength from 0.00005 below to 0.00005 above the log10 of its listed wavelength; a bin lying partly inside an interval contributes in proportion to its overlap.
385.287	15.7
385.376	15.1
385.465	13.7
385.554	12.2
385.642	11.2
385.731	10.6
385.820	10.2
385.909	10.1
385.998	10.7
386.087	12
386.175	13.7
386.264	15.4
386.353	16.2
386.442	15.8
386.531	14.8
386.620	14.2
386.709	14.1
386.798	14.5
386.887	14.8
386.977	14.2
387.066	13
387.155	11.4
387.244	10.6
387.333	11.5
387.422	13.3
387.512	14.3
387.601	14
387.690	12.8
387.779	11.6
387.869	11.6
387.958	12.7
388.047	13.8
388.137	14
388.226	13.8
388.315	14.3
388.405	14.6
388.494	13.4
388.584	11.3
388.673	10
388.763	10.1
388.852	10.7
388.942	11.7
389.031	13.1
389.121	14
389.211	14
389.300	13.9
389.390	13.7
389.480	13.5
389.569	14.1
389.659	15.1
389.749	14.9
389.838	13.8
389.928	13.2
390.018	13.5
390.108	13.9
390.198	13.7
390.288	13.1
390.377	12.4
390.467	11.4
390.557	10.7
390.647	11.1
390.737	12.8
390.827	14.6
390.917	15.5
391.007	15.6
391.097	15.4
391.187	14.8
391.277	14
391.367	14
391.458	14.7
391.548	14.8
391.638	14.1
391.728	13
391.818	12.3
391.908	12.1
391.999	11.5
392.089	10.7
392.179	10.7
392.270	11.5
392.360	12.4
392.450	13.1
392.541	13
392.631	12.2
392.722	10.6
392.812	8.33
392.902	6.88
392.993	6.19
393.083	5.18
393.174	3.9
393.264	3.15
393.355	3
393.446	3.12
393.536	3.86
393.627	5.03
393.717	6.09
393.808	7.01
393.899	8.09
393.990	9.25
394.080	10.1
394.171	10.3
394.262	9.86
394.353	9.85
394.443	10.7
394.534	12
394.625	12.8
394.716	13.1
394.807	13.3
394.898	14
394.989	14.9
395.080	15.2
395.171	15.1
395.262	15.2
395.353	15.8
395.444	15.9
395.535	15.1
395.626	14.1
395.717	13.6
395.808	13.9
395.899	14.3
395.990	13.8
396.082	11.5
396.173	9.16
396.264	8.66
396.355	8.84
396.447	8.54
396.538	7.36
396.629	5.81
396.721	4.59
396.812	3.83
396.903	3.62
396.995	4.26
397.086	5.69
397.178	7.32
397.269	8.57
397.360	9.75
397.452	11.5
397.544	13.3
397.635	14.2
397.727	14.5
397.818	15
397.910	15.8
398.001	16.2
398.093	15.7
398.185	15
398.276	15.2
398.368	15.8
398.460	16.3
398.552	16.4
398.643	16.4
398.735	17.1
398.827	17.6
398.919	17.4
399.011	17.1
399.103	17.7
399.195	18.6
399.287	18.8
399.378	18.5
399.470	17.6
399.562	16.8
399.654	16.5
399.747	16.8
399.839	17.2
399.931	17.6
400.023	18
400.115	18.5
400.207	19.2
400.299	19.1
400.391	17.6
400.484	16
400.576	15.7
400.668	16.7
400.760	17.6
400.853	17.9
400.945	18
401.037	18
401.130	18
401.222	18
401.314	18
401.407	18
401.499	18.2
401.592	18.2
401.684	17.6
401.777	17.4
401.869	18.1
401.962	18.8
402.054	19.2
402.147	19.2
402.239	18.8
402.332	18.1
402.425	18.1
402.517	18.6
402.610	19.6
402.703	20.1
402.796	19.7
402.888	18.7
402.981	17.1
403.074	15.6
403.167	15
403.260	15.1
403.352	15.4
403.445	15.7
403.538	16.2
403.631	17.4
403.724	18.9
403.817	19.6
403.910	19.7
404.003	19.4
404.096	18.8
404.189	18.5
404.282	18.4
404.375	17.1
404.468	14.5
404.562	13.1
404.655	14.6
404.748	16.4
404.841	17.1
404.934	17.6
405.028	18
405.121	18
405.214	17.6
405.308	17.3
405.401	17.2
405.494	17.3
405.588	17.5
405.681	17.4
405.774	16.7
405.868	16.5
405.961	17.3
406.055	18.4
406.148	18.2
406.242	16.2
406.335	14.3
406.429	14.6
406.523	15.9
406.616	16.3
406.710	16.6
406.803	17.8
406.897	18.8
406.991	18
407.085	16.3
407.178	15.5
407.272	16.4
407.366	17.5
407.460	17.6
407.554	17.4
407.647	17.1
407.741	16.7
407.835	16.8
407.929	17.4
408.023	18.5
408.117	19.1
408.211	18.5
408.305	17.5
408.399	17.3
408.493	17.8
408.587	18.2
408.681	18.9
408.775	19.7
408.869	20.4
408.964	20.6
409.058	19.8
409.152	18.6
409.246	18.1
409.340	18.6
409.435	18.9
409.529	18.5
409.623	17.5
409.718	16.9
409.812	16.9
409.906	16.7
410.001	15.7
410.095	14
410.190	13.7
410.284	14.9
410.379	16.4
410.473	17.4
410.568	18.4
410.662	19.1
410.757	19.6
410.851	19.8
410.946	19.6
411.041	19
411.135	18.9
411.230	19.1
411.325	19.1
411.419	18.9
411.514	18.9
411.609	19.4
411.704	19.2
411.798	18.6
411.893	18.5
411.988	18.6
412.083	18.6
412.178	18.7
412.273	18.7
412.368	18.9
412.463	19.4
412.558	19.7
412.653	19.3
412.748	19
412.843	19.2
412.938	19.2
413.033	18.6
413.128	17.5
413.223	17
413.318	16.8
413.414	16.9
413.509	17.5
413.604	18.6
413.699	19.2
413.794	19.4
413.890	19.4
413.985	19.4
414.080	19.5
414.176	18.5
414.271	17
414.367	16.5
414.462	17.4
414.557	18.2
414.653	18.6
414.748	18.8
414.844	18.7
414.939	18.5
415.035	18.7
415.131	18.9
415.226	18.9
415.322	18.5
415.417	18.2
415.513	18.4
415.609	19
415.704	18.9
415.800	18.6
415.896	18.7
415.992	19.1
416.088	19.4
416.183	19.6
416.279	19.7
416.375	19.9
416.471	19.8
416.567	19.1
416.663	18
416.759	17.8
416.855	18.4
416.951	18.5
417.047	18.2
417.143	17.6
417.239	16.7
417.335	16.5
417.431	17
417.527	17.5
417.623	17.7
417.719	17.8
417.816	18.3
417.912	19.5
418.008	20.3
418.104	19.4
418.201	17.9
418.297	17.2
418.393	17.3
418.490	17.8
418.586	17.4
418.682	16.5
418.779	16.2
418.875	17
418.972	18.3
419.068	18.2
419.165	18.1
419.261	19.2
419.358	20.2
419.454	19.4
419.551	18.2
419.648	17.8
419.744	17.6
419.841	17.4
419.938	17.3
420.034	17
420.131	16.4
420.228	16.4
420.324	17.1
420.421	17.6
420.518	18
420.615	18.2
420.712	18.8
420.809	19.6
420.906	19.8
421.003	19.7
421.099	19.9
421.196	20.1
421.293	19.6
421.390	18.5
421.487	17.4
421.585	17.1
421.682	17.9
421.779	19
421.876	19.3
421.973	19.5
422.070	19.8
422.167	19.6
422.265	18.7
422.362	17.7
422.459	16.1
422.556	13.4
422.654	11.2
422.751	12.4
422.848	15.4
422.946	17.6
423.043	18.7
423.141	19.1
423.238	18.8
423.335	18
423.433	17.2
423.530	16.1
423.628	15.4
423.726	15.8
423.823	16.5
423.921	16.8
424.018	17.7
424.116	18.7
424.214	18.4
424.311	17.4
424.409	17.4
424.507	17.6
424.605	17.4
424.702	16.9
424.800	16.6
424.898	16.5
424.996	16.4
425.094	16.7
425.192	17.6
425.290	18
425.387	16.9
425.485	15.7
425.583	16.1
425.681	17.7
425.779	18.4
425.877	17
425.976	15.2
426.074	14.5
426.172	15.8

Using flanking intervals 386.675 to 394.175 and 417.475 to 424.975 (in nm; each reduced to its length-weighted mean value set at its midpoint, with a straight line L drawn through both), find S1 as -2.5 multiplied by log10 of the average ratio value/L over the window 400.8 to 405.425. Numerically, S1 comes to -0.24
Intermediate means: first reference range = 11.8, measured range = 17.7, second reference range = 17.7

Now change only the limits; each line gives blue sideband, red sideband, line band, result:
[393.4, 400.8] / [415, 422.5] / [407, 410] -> -0.13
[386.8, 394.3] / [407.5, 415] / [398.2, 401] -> -0.19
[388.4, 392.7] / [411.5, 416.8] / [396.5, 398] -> 0.50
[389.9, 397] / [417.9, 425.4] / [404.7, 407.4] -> -0.21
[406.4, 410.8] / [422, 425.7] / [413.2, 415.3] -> -0.06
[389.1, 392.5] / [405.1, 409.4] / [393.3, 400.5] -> 0.18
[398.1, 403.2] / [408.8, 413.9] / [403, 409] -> 0.04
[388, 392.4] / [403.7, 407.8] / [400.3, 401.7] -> -0.11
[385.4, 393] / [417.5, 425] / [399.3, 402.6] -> -0.22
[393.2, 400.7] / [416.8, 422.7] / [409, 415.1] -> -0.13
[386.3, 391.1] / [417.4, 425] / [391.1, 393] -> 0.14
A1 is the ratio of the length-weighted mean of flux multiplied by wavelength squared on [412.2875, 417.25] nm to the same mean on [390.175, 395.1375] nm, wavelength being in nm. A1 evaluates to 1.9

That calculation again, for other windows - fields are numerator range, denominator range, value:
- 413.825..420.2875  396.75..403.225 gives 1.23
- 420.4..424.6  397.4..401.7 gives 1.17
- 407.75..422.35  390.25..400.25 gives 1.64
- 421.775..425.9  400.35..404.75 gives 1.08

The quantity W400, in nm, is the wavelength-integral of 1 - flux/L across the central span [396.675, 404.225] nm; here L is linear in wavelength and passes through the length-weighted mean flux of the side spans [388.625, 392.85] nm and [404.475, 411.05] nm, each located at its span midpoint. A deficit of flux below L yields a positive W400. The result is -0.34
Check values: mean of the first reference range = 12.9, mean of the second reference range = 17.4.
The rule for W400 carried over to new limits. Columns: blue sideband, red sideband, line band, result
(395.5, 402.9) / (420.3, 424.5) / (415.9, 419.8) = -0.24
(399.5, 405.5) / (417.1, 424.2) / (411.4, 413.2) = -0.12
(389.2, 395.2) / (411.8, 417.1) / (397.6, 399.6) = -0.45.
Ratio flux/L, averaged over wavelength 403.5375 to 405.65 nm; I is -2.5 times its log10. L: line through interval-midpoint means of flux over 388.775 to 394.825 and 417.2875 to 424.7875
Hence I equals -0.23 mag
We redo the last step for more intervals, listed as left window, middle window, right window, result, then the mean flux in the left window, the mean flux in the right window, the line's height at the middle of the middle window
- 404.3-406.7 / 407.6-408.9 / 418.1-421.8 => -0.08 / 16.6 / 18.1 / 16.9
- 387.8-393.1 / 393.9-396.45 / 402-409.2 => 0.14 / 12.7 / 17.5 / 14.2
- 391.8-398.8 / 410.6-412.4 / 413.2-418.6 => -0.14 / 10.9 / 18.4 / 16.8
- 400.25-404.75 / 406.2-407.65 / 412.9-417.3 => 0.08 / 17.6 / 18.5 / 17.9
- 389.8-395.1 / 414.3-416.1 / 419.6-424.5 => -0.15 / 11.1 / 17.6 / 16.1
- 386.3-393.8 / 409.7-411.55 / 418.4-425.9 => -0.13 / 12.1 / 17.6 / 15.6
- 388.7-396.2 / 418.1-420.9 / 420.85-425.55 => -0.07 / 11.8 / 17.5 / 16.8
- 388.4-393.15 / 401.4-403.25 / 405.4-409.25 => -0.14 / 12.5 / 17.5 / 16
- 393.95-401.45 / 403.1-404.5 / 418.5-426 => -0.16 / 14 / 17.5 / 14.9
